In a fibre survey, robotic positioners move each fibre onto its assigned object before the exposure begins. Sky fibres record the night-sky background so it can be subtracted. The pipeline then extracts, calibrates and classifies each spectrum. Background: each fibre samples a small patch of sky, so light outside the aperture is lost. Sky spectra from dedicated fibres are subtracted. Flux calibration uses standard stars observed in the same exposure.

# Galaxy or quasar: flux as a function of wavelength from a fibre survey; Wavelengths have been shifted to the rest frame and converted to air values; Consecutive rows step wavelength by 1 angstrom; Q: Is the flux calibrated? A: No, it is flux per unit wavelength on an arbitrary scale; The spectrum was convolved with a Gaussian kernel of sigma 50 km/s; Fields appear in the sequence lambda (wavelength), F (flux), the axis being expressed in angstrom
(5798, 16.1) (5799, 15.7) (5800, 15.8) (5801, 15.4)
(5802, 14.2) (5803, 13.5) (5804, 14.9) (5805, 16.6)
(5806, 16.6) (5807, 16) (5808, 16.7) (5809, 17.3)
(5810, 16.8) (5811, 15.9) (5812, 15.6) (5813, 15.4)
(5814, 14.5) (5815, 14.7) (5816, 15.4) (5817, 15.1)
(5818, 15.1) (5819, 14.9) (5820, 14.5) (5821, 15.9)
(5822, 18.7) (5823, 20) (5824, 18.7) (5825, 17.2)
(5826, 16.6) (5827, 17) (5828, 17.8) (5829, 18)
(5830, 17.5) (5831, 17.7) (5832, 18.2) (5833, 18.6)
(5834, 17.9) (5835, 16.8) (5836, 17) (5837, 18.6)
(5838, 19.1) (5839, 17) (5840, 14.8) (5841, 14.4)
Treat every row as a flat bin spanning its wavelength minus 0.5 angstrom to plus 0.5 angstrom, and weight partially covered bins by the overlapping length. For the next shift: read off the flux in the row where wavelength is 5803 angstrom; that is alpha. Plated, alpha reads 13.5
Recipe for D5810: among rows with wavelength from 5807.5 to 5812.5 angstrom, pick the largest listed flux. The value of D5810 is 17.3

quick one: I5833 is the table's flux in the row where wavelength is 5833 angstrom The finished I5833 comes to 18.6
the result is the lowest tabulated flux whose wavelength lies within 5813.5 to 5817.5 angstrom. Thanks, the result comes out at 14.5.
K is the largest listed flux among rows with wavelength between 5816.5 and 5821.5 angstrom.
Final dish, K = 15.9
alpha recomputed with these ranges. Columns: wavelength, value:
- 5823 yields 20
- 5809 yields 17.3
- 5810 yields 16.8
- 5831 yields 17.7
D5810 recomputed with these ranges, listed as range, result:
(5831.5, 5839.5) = 19.1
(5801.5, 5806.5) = 16.6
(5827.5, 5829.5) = 18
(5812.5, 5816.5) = 15.4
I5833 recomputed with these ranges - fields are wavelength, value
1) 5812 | 15.6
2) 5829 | 18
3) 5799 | 15.7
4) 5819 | 14.9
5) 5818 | 15.1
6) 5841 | 14.4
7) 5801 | 15.4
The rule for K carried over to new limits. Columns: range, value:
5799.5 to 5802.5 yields 15.8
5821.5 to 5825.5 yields 20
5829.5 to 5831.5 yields 17.7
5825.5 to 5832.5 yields 18.2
